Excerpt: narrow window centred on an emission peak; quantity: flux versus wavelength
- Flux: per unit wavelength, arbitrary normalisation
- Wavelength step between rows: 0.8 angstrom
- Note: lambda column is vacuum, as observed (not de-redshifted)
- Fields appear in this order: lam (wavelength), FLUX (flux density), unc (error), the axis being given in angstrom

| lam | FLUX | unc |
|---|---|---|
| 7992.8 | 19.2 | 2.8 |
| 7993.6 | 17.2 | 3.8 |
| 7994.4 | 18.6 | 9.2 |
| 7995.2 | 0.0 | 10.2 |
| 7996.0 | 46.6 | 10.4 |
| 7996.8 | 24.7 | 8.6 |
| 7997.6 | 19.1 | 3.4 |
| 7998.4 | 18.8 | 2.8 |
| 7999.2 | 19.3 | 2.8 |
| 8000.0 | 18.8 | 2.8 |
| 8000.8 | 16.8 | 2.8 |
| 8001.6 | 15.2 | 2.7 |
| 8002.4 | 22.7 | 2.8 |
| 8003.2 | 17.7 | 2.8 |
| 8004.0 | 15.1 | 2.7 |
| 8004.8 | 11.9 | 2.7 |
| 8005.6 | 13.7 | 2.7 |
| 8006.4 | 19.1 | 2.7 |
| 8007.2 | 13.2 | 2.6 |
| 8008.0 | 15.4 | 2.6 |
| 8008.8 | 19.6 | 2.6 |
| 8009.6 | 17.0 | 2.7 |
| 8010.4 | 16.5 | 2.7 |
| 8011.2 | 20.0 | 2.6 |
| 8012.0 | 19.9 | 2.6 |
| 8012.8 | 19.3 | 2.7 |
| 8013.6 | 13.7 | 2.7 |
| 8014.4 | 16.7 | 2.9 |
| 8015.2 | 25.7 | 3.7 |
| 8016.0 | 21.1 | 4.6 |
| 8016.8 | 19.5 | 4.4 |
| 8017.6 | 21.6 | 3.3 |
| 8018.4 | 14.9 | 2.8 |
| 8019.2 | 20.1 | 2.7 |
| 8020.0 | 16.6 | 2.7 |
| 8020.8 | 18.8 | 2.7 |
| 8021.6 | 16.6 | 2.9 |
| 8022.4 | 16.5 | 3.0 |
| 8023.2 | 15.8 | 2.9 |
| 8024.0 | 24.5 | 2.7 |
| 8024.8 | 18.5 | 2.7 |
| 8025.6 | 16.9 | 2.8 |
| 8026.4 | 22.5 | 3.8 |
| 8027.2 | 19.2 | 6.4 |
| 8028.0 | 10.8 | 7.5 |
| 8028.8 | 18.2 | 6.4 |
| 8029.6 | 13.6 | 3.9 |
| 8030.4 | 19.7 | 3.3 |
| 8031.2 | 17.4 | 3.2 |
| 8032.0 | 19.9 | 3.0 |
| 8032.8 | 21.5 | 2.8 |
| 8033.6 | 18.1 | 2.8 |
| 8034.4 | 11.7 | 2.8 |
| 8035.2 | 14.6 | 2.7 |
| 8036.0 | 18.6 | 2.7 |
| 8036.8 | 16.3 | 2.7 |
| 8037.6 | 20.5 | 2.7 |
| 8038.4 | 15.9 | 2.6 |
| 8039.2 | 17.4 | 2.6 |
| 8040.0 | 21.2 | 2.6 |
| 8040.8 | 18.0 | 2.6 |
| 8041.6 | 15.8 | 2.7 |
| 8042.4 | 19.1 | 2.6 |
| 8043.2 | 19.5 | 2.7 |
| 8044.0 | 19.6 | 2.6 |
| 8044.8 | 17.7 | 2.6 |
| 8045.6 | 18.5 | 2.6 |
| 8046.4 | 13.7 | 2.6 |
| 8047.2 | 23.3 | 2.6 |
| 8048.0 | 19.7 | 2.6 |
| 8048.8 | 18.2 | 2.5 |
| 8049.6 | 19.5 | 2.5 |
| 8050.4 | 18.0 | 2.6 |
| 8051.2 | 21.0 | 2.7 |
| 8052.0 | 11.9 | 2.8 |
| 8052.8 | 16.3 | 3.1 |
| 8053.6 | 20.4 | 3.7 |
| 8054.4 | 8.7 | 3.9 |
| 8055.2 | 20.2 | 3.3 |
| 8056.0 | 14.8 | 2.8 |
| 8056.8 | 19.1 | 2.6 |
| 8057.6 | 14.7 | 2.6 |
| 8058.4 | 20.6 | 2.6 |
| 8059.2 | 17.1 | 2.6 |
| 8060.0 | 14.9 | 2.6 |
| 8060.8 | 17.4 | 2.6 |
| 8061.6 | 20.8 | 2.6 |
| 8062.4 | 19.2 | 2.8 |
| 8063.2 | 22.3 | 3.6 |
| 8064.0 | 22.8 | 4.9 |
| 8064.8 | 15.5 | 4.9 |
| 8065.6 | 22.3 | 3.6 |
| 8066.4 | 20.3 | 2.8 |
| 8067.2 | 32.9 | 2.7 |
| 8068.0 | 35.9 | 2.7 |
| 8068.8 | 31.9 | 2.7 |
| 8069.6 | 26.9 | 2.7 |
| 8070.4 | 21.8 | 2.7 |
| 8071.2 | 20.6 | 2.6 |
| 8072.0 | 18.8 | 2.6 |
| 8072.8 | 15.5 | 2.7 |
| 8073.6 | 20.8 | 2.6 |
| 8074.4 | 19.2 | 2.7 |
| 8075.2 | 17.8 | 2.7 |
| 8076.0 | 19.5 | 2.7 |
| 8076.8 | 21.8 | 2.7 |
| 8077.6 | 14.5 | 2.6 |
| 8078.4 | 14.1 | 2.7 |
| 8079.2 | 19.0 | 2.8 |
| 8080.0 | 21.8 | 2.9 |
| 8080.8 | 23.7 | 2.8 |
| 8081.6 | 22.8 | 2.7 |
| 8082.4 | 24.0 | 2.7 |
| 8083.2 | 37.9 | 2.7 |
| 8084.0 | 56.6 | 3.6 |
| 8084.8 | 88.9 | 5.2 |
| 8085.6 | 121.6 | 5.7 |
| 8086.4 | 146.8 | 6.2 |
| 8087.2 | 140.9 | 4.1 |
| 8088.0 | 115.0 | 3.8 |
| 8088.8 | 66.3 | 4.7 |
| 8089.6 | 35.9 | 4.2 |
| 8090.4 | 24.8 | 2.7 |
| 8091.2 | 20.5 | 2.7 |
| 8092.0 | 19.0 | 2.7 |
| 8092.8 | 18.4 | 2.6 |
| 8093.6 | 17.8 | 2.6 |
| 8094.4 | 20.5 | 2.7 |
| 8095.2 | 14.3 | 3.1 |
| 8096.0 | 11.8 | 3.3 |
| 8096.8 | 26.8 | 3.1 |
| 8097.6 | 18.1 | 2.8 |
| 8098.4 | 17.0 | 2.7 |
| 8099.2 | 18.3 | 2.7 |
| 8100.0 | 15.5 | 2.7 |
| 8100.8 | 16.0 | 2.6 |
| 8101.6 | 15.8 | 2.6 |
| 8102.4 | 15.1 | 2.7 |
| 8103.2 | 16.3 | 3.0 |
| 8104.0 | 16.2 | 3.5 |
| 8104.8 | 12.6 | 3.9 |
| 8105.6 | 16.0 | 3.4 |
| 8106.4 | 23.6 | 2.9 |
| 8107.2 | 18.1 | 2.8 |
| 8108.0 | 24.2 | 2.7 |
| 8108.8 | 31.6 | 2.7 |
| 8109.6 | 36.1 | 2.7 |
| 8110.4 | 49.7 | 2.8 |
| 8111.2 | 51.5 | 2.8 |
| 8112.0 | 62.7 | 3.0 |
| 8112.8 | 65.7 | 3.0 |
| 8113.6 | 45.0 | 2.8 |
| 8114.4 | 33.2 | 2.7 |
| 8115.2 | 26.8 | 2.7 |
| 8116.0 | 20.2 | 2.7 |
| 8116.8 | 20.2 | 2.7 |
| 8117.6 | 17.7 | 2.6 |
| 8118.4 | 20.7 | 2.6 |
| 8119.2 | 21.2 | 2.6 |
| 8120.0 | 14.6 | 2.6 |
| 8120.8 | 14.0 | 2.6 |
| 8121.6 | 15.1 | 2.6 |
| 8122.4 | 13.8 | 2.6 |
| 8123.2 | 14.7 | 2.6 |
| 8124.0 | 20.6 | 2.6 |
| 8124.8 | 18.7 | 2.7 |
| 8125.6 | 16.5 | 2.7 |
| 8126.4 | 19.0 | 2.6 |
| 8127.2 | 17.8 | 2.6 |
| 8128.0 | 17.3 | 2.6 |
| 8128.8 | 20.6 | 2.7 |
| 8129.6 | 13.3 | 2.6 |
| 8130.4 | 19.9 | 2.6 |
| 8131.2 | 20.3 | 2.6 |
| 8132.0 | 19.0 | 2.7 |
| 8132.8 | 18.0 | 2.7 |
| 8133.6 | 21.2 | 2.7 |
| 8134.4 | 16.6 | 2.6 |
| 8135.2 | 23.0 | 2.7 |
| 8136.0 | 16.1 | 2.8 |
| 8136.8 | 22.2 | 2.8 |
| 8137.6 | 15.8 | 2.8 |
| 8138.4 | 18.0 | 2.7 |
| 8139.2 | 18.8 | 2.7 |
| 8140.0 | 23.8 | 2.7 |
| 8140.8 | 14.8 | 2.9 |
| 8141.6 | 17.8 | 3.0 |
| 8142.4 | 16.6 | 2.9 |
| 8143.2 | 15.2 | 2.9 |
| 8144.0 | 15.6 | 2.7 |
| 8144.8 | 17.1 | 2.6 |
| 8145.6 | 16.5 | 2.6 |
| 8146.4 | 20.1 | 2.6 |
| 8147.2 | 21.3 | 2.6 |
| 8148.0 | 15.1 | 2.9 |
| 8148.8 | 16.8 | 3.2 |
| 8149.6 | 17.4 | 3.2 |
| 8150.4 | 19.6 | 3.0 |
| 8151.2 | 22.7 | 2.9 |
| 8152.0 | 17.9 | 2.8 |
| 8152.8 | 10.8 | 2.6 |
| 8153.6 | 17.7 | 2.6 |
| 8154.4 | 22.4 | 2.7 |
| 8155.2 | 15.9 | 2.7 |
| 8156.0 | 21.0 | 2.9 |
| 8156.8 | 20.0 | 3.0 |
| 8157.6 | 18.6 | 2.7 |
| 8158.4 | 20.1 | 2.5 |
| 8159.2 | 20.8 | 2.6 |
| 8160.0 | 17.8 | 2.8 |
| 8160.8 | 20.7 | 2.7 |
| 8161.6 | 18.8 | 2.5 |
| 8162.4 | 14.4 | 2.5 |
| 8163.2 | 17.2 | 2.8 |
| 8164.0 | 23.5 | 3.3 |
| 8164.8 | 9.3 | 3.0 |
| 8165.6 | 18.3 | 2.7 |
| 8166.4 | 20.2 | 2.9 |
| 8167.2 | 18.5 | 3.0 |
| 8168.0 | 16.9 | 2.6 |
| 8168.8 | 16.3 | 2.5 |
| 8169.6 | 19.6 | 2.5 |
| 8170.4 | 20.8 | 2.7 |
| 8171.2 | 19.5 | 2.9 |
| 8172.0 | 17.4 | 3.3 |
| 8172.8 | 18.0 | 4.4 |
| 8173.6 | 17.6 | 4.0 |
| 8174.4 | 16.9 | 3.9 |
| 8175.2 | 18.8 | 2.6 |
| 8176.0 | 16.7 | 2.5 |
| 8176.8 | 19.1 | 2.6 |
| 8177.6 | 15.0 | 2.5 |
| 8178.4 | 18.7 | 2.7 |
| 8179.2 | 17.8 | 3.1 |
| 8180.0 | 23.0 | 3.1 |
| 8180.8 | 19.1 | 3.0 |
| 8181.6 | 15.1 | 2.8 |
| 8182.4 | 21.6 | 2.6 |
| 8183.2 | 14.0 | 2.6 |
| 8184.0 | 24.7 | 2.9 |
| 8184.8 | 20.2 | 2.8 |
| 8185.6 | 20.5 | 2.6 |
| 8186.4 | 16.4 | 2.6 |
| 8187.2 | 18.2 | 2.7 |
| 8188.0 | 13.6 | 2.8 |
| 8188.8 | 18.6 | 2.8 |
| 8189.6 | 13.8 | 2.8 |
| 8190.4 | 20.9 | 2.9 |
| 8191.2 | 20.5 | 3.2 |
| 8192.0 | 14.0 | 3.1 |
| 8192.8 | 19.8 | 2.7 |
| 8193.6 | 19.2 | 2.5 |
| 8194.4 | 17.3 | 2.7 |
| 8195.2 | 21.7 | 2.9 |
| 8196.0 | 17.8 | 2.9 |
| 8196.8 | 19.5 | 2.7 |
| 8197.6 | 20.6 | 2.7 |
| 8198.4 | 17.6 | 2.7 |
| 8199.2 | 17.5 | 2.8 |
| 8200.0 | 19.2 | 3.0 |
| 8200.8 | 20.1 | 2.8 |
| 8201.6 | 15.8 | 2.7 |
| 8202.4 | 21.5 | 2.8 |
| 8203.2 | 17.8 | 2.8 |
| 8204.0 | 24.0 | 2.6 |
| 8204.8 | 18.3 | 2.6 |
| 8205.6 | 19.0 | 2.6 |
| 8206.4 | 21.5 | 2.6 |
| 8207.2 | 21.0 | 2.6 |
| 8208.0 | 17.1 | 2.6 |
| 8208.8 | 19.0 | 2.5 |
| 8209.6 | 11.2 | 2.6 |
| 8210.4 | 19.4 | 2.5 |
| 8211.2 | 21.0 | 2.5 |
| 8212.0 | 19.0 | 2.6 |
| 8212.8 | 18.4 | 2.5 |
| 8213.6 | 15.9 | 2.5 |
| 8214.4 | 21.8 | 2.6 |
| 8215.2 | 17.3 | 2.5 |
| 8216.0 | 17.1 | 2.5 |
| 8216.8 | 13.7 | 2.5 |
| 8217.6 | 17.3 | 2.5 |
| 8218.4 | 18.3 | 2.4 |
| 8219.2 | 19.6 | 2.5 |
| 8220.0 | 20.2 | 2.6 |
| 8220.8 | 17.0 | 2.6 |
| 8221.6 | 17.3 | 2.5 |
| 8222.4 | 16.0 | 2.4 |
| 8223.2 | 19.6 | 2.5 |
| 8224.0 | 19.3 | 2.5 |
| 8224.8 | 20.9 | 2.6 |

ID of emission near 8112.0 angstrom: [N II] 6583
